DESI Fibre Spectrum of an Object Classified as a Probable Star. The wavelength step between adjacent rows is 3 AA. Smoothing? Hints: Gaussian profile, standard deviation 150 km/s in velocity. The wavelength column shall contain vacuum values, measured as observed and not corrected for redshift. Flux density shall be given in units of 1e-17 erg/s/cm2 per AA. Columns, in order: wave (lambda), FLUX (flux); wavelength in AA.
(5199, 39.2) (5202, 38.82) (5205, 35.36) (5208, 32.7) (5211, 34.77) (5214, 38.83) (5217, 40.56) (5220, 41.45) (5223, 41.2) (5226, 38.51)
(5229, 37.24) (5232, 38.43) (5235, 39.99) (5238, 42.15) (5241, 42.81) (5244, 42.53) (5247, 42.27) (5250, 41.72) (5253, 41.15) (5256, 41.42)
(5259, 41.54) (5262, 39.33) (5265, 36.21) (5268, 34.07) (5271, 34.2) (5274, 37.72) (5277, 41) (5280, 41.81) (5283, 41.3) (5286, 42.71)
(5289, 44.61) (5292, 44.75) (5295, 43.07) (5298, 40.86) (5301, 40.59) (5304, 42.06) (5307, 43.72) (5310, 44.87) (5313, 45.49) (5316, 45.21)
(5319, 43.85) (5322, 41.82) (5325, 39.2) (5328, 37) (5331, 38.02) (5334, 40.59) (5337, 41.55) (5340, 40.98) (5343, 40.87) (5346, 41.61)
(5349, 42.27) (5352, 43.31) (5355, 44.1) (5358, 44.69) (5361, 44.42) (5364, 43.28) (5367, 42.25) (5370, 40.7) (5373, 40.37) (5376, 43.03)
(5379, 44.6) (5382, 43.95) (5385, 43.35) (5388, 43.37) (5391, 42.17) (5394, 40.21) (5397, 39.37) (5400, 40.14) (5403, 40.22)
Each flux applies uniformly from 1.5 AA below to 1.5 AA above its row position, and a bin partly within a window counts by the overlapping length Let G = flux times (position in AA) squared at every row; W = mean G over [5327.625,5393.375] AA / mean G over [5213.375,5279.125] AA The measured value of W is 1.11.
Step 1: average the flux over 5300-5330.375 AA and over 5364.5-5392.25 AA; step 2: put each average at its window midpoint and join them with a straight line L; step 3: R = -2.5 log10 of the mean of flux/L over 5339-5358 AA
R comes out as 0.00 mag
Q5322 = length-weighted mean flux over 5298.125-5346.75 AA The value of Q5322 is 41.7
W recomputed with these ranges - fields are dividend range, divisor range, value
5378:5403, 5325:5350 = 1.06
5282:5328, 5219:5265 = 1.08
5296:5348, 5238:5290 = 1.05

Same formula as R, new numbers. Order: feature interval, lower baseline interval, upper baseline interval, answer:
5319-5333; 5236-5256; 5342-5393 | 0.08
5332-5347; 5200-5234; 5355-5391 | 0.03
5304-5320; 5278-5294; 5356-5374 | -0.04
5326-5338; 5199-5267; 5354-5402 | 0.06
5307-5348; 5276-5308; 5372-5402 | 0.01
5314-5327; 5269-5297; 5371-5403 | -0.03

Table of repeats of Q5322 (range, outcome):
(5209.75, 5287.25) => 39.8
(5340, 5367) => 42.9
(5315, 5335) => 40.7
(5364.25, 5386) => 42.6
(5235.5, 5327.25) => 41.4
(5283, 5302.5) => 42.7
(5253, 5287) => 39.2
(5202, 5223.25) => 37.7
